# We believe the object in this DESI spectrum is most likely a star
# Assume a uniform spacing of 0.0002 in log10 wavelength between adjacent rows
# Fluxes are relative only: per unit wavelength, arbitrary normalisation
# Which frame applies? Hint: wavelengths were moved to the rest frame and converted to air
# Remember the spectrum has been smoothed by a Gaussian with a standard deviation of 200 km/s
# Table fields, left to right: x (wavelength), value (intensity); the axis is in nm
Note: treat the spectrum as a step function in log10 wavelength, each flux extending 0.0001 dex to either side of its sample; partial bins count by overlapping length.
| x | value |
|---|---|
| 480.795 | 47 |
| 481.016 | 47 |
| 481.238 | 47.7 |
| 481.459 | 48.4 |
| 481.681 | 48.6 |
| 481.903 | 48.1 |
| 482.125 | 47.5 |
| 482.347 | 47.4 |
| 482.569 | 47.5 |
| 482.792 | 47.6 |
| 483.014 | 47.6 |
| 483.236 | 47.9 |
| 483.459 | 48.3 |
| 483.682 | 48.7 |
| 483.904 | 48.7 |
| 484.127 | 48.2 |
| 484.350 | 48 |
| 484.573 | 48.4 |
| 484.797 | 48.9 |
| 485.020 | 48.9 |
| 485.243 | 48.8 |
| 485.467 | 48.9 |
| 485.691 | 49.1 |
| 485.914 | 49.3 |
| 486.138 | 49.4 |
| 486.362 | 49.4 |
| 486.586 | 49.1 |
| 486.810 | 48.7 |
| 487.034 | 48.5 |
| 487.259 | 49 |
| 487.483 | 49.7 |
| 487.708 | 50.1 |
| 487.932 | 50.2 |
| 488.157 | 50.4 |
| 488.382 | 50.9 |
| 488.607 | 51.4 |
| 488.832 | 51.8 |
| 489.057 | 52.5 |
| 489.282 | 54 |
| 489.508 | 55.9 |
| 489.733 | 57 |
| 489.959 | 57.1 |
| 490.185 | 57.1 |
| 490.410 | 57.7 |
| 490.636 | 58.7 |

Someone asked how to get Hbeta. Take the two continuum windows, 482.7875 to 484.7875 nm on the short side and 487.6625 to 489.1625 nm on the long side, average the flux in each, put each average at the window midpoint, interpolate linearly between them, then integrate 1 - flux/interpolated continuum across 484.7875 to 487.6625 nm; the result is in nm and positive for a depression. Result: 0.04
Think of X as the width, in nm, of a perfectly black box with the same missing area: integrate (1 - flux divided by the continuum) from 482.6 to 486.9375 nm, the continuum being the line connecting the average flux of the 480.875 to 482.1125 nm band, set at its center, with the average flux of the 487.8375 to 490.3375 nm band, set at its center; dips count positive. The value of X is 0.15 nm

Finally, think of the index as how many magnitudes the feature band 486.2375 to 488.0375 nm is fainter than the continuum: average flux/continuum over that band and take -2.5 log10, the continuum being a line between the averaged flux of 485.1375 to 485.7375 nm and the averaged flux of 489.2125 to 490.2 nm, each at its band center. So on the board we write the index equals 0.05 mag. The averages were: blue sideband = 48.8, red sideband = 56.2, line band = 49.3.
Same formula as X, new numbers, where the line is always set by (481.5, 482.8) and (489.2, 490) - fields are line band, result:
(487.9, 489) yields 0.073 nm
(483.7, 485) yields 0.044 nm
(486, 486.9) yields 0.057 nm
